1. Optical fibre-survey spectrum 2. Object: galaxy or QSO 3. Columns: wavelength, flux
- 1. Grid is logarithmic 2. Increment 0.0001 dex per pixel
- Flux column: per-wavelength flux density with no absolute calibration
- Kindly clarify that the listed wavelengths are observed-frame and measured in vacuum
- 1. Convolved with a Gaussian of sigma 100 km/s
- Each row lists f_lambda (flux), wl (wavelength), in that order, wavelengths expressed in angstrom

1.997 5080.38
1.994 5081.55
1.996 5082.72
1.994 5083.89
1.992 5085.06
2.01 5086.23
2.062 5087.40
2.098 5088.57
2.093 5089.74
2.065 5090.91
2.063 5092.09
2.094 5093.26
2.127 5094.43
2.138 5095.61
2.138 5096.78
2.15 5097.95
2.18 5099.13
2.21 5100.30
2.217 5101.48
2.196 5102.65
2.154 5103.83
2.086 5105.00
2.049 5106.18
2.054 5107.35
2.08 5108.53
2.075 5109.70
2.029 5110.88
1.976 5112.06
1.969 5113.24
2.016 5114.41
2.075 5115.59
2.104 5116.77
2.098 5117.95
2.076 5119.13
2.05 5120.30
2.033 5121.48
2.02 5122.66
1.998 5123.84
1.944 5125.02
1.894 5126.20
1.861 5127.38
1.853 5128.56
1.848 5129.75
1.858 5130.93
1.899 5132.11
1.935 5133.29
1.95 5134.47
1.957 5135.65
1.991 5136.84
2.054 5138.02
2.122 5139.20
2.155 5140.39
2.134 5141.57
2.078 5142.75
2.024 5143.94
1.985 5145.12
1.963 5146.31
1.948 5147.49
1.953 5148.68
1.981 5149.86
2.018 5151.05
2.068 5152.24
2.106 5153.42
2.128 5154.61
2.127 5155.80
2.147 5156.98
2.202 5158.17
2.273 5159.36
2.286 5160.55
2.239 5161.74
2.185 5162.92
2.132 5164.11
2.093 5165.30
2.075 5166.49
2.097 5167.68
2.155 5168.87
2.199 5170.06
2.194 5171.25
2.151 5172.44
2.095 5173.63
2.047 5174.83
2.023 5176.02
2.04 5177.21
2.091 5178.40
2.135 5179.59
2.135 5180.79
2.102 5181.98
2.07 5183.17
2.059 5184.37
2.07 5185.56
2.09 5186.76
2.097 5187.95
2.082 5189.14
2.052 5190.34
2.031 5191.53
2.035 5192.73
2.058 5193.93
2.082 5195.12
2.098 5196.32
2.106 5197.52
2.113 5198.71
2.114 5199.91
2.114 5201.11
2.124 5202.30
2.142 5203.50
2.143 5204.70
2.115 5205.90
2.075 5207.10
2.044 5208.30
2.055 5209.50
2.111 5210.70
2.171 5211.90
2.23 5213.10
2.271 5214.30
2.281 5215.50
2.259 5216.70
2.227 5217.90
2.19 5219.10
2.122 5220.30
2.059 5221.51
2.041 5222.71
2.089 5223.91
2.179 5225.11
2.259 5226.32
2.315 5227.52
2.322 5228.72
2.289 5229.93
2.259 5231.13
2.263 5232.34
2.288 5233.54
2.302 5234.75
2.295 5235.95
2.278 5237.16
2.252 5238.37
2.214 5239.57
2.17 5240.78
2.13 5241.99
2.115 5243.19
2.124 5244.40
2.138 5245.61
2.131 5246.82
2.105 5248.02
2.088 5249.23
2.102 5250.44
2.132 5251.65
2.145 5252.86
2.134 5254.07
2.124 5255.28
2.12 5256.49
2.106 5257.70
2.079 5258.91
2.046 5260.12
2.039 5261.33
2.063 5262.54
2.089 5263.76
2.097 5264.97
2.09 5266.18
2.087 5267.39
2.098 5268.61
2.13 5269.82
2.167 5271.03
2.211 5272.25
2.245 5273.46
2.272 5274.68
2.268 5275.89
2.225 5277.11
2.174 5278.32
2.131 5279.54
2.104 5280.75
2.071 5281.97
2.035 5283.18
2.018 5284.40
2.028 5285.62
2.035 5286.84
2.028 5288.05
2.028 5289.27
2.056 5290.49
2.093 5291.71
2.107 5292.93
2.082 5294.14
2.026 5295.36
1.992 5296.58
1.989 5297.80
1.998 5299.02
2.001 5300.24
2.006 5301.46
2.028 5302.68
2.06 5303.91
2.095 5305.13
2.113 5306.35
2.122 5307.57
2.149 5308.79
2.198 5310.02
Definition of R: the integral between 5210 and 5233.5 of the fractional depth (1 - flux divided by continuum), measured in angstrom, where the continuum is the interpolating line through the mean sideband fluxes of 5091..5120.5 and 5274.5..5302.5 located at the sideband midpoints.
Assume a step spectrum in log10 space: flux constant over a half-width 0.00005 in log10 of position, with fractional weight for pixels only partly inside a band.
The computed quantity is -1.4 angstrom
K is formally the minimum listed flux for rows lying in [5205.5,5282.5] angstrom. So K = 2.039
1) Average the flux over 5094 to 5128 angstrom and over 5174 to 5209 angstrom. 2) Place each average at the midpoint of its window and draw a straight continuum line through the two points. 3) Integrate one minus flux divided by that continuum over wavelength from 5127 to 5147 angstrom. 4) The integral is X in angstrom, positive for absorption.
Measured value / 0.89 angstrom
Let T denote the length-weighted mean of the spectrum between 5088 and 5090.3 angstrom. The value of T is 2.1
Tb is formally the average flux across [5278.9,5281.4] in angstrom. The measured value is 2.12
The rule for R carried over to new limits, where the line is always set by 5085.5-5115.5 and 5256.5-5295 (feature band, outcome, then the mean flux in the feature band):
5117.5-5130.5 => 0.79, 1.97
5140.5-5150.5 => 0.39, 2.02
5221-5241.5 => -1.22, 2.23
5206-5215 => -0.15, 2.14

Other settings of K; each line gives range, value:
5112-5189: 1.848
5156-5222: 2.023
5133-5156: 1.935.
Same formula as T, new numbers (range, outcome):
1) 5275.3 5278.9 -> 2.22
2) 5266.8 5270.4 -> 2.1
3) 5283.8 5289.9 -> 2.03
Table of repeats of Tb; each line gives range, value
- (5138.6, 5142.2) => 2.14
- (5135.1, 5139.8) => 2.03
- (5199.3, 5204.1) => 2.12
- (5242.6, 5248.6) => 2.12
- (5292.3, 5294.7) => 2.1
